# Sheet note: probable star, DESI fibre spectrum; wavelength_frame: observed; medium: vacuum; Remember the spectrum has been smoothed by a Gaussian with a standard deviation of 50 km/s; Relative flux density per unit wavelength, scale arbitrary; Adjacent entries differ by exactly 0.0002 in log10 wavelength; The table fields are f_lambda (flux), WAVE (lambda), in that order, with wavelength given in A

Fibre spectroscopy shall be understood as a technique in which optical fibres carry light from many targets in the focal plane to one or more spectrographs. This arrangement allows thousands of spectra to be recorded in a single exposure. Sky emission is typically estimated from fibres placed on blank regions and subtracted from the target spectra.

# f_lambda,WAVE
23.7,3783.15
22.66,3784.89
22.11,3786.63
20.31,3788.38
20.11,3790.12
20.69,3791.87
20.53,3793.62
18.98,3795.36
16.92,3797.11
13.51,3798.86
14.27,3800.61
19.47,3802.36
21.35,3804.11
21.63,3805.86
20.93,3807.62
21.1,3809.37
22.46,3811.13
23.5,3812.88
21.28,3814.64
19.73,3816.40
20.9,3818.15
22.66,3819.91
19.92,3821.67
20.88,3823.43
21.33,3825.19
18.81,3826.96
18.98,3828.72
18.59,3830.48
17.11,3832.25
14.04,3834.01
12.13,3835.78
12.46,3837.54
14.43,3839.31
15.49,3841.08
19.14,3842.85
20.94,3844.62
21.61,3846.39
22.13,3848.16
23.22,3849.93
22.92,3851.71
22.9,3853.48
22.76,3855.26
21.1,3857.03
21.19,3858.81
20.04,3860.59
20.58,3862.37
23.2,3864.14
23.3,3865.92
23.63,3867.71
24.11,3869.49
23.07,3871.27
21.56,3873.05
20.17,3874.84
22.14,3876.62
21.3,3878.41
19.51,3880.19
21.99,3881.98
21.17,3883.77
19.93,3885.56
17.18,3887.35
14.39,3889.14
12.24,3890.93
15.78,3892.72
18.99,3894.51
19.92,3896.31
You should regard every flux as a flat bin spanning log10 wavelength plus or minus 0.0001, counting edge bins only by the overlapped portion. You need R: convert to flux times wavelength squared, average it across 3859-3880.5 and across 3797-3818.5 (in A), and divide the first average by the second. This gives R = 1.14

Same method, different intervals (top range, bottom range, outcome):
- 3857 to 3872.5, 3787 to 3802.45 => 1.26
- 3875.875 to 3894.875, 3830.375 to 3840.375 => 1.31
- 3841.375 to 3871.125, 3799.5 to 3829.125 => 1.09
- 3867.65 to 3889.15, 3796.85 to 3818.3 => 1.10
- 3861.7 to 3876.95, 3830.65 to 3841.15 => 1.58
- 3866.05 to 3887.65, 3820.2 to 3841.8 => 1.28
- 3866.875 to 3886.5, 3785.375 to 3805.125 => 1.19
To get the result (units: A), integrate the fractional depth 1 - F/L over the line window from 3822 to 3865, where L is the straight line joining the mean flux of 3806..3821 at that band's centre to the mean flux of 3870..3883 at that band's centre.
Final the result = 4.2 A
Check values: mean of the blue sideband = 21.5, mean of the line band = 19.4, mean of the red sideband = 21.5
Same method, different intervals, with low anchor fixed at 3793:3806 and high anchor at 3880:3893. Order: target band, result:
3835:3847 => 0.95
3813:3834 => -2.18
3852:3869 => -4.07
